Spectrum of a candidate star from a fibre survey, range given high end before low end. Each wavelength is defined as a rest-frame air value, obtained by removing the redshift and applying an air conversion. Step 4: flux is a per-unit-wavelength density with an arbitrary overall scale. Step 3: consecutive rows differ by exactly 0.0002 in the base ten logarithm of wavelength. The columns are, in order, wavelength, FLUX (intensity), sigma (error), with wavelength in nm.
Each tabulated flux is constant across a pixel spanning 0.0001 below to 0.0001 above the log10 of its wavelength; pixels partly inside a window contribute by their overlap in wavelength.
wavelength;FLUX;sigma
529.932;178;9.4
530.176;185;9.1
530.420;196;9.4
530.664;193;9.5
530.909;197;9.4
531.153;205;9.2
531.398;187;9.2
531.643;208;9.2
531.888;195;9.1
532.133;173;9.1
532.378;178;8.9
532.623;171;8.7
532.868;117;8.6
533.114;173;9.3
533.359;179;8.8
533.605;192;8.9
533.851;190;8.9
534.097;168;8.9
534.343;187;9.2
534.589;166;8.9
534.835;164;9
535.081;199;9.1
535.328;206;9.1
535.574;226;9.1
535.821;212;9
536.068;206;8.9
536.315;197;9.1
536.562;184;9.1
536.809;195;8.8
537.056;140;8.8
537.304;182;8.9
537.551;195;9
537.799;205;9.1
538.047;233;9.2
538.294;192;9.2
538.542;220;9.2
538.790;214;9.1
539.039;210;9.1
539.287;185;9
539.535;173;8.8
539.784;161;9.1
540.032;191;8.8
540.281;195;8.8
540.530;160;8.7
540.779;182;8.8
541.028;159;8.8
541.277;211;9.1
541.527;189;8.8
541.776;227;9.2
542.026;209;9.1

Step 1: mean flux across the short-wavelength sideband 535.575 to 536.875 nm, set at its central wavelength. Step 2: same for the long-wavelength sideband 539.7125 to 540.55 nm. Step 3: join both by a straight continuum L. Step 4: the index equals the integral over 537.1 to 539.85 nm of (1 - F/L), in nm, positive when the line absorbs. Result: -0.107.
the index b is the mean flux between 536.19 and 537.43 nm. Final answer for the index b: 180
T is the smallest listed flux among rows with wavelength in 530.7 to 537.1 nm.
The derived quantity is 117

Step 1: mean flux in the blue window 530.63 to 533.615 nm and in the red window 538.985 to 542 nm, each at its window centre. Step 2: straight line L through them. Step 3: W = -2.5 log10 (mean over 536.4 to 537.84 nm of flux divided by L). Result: 0.013 mag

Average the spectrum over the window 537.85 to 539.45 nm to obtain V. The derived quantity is 208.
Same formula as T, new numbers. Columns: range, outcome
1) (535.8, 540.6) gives 140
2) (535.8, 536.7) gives 184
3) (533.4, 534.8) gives 166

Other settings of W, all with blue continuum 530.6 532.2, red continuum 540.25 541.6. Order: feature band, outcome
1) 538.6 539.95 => -0.04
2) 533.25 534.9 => 0.07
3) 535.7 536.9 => -0.06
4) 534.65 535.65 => -0.03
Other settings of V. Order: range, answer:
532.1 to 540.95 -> 187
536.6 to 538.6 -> 194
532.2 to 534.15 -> 171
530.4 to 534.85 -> 181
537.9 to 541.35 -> 192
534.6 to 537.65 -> 191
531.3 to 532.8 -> 183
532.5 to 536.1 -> 183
